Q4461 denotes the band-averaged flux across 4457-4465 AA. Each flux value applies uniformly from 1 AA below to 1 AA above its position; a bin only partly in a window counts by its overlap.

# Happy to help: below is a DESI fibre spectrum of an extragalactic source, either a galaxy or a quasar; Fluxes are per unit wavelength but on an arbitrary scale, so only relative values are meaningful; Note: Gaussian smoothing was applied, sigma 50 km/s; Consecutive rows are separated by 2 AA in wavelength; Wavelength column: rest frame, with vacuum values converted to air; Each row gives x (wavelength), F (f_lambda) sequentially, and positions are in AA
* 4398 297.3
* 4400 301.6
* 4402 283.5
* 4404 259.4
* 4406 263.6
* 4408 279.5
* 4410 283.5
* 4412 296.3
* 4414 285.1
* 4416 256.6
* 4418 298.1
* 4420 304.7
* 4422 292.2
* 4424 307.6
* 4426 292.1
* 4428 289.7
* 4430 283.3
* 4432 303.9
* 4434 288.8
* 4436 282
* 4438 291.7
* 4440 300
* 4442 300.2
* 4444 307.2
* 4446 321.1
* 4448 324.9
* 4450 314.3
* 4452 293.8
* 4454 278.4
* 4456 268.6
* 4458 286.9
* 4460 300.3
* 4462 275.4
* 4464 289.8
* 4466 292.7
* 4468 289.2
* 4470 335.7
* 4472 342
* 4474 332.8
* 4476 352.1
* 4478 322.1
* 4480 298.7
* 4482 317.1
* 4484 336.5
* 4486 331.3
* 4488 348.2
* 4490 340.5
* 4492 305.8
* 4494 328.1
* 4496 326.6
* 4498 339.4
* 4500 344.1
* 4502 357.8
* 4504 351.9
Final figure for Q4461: 288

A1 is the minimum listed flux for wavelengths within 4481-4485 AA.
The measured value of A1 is 317.1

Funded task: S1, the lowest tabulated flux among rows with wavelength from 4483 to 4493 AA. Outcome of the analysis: 305.8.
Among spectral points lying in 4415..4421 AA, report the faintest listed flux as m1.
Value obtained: 256.6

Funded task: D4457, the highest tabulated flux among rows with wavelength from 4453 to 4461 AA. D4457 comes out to 300.3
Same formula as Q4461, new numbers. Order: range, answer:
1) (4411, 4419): 284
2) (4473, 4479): 336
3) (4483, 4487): 334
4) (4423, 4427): 300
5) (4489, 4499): 328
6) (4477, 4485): 319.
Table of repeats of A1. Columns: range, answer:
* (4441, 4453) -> 293.8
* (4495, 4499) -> 326.6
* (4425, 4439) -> 282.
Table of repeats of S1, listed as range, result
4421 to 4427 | 292.1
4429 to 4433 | 283.3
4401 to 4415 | 259.4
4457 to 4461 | 286.9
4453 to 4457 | 268.6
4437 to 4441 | 291.7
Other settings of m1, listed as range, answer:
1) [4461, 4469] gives 275.4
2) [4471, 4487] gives 298.7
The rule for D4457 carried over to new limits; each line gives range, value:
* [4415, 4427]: 307.6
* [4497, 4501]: 344.1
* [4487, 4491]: 348.2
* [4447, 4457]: 324.9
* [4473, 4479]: 352.1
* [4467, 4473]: 342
